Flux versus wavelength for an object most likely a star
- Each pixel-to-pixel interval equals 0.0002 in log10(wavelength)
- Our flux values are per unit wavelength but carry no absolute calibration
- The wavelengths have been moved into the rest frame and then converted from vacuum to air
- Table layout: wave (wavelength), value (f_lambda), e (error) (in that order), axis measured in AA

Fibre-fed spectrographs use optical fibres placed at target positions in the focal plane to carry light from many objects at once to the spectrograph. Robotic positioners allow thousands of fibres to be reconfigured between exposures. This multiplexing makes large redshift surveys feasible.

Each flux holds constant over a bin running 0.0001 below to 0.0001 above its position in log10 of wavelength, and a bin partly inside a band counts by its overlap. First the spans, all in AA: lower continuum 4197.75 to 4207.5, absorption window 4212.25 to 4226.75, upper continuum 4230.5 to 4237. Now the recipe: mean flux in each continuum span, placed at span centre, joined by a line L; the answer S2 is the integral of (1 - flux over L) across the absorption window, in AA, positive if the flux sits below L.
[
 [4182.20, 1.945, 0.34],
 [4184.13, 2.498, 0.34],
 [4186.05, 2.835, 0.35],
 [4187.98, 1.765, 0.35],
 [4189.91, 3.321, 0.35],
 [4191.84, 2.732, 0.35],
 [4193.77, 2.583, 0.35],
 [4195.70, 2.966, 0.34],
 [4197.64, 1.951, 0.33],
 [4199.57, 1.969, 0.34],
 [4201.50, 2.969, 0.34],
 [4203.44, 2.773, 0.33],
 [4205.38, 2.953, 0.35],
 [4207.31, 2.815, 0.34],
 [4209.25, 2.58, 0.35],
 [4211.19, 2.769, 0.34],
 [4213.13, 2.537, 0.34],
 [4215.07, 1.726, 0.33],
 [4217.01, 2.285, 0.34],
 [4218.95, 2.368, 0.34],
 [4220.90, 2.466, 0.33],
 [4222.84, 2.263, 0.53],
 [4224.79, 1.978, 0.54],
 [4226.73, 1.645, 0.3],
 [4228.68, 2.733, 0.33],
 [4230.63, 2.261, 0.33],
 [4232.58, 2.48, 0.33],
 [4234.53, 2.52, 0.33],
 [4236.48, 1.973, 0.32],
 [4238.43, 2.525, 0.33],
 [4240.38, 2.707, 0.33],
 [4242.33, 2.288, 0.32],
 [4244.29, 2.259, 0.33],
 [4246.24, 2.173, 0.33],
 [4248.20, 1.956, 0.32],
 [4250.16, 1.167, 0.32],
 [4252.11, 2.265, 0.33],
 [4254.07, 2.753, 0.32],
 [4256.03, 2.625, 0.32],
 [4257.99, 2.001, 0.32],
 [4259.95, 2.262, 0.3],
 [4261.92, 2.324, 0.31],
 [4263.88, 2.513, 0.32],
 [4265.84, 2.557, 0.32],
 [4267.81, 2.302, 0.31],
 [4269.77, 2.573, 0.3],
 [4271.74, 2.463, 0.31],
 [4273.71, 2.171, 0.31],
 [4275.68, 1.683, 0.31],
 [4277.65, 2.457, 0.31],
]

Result 1.64 AA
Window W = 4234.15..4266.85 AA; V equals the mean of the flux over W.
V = 2.28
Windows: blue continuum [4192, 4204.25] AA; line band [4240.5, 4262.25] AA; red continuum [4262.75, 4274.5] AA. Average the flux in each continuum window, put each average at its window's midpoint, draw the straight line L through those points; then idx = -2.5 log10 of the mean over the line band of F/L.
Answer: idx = 0.12 mag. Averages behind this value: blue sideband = 2.54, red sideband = 2.43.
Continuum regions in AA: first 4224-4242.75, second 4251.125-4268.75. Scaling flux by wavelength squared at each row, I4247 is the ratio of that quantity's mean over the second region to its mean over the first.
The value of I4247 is 1.05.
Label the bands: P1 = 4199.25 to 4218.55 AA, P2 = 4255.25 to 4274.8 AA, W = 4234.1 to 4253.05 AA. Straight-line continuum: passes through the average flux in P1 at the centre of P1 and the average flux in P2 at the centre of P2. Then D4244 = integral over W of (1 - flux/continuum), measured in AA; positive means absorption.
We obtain 2.1 AA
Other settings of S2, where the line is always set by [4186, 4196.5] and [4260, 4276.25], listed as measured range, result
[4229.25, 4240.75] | 0.4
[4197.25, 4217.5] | 0.8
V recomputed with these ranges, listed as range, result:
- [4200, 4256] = 2.36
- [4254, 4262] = 2.36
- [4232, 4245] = 2.39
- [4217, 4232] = 2.25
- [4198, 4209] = 2.65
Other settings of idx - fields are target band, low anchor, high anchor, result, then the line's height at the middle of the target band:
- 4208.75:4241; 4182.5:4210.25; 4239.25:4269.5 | 0.051 mag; 2.45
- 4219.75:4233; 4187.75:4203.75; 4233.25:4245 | 0.088 mag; 2.44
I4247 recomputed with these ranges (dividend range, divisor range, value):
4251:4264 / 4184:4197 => 0.92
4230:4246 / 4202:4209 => 0.85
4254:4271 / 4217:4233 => 1.09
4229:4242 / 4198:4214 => 0.93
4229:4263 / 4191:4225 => 0.93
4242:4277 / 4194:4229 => 0.95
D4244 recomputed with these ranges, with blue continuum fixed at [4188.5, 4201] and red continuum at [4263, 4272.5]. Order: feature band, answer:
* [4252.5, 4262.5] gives 0.4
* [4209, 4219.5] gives 0.8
